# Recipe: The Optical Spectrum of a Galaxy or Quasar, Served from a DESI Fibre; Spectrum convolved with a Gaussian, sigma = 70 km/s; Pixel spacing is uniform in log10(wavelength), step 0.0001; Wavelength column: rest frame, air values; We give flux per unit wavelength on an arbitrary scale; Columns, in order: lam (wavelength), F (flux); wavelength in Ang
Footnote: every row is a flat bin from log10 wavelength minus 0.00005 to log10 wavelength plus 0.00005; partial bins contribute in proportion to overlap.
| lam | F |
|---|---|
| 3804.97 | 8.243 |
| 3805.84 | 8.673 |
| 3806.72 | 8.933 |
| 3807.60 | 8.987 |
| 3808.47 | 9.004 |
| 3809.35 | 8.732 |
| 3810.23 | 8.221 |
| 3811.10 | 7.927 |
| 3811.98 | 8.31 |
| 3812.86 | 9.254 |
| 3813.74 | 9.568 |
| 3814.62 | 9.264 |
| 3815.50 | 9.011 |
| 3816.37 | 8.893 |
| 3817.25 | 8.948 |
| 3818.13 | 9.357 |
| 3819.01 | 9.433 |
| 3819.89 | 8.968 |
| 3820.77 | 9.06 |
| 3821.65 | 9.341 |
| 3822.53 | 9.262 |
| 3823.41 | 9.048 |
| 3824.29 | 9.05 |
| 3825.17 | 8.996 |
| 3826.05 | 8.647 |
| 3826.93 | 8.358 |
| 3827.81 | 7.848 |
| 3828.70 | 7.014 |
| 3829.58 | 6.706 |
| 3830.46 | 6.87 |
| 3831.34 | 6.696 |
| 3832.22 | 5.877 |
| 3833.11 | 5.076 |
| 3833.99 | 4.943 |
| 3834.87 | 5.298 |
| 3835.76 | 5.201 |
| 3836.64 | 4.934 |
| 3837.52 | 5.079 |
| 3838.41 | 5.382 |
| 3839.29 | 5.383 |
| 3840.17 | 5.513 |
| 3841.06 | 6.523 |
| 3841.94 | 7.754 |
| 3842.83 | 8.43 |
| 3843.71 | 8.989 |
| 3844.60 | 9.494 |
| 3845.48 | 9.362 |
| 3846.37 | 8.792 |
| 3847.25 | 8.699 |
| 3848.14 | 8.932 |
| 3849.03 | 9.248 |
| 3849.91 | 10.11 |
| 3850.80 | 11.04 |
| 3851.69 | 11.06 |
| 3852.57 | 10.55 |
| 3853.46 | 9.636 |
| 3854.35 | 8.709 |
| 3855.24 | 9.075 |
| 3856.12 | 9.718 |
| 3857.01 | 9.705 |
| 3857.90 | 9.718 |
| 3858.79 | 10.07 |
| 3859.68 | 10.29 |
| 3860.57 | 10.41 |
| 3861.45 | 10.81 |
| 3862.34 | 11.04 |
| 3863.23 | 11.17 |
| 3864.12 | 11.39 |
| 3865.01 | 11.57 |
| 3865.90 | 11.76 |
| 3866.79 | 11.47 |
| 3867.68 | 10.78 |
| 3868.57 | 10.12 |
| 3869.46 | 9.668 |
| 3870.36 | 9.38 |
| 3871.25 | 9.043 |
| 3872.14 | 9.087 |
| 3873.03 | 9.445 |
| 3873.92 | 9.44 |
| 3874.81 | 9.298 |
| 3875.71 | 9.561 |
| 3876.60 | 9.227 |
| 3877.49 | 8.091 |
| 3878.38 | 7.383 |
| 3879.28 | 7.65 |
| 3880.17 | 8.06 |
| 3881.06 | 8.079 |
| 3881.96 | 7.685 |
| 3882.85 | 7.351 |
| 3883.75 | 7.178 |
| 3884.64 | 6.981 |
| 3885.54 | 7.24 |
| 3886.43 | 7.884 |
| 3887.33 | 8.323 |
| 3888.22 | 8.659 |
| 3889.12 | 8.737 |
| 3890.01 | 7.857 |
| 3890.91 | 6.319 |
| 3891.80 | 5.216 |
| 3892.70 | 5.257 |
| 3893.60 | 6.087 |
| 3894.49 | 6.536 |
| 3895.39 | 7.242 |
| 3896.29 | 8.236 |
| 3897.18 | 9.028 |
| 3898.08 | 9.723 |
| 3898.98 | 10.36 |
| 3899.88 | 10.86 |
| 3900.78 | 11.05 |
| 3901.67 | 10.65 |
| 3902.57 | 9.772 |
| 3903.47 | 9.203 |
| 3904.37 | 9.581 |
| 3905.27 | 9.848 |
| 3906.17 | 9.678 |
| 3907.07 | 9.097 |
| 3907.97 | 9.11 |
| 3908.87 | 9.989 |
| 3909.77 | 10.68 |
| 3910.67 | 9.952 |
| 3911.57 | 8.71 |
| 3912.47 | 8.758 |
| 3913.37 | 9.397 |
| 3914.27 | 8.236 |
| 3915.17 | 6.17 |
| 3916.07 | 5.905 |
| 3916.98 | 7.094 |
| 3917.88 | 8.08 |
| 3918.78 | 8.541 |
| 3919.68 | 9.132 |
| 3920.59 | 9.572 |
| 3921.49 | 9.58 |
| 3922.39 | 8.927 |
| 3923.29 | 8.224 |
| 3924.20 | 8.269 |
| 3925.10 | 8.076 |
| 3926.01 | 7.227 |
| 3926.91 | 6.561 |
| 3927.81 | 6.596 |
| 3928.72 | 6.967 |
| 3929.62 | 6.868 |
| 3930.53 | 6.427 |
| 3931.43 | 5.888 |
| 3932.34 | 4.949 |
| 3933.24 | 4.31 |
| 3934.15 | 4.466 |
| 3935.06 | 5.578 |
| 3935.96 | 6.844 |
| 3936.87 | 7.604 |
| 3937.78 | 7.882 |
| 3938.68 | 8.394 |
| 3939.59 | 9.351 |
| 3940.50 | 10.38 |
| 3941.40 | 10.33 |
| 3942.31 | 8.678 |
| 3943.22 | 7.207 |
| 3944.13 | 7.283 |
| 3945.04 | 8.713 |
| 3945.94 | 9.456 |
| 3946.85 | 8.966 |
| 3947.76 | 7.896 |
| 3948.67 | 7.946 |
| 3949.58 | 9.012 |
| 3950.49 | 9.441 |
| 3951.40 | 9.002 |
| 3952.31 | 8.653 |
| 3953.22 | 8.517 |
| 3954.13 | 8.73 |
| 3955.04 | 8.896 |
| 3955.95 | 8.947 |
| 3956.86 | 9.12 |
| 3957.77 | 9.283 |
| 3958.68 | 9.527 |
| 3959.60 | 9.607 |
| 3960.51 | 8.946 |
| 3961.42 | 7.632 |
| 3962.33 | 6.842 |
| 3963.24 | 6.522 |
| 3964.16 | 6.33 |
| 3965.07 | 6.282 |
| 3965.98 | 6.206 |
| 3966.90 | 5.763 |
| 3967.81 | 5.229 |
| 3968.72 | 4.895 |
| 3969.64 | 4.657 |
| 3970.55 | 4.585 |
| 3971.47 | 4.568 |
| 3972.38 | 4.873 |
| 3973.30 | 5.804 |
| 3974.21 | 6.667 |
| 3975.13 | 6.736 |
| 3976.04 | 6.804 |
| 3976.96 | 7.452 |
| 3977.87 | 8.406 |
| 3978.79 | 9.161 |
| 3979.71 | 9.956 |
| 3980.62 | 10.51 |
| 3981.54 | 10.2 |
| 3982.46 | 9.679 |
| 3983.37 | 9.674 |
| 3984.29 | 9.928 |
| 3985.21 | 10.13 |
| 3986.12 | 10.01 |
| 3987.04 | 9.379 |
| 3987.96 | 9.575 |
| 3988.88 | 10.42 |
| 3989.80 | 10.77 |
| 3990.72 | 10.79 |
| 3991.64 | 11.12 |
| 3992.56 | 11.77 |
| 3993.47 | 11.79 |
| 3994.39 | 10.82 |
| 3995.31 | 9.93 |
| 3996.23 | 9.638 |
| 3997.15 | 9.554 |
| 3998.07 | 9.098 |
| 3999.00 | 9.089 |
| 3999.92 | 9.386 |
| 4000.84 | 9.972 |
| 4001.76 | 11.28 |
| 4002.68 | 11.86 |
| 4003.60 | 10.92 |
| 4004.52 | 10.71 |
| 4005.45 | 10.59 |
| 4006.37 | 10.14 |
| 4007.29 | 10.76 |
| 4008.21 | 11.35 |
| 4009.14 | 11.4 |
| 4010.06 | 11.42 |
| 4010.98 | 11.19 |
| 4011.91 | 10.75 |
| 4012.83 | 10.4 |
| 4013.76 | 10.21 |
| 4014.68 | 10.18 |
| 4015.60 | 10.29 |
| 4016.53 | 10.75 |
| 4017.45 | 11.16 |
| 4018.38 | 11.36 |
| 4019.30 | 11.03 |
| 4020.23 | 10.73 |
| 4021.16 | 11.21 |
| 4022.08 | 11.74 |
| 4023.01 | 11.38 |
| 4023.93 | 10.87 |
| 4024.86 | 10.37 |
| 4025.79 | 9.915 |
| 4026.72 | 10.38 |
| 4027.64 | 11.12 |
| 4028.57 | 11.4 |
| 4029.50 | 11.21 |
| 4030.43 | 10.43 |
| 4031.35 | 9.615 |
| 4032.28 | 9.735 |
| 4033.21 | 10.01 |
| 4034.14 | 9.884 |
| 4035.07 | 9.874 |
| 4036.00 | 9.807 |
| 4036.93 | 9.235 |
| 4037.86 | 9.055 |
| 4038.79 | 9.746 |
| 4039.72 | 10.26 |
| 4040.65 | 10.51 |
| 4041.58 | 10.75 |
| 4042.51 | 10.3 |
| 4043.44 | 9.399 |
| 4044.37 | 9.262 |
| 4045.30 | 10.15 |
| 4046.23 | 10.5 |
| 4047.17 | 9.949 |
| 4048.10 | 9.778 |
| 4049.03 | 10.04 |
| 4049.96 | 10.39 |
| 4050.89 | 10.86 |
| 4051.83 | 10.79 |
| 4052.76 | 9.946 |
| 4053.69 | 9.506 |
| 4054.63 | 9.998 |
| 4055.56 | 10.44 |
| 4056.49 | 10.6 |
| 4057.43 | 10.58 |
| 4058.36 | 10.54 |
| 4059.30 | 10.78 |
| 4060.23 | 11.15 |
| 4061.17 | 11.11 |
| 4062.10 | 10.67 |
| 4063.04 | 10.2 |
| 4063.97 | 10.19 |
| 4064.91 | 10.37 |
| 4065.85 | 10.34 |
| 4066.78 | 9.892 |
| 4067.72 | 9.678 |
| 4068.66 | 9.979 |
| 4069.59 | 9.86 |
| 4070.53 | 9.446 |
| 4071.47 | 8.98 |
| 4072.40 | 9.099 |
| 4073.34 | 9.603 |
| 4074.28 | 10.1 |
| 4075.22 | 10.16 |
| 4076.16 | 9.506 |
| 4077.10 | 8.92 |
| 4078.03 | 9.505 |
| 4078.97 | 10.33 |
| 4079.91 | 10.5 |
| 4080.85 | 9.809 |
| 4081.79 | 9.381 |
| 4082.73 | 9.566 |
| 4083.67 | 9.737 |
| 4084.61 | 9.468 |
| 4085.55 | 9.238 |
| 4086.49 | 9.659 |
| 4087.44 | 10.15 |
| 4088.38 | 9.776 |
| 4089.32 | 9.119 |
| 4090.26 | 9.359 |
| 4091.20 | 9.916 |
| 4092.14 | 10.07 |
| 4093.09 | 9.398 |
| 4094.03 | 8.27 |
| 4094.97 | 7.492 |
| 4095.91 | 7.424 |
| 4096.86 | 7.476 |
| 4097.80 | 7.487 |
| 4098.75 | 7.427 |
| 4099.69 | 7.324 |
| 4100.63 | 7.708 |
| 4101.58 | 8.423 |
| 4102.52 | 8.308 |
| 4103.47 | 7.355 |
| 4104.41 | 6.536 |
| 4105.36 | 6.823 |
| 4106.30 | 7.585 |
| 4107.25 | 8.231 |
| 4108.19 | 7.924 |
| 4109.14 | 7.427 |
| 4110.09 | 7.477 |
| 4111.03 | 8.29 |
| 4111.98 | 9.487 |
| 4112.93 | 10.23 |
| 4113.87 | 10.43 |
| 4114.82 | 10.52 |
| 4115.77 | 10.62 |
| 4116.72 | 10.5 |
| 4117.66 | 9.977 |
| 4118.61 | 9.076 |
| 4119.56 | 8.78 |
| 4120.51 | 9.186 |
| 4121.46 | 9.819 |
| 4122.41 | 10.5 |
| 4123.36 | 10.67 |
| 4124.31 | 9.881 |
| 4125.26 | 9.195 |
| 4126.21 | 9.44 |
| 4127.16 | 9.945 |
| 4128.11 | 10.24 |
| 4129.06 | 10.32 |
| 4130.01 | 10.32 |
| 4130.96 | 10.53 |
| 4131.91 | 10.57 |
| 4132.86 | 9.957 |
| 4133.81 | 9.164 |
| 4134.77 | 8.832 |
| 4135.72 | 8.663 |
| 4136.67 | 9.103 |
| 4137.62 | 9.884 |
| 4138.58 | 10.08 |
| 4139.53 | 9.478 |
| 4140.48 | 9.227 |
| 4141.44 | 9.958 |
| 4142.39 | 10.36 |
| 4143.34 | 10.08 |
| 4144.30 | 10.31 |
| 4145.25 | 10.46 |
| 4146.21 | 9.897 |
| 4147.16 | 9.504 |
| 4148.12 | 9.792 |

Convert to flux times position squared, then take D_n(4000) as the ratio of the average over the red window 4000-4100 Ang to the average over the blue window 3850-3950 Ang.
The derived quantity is 1.3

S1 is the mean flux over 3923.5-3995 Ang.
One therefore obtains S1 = 8.07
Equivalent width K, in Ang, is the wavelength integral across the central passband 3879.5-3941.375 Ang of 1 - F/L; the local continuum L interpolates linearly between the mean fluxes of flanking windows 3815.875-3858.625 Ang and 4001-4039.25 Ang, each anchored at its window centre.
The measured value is 7.3 Ang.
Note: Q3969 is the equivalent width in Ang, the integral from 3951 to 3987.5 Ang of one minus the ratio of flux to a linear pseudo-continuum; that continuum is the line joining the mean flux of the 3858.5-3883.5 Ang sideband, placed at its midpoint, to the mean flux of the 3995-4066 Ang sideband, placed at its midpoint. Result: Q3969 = 8.1 Ang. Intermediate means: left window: 9.59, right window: 10.4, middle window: 7.85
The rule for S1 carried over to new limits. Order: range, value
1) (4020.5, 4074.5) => 10.2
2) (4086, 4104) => 8.53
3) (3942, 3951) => 8.46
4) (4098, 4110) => 7.58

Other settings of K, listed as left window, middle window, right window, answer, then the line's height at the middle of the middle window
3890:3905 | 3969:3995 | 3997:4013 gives 3.5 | 10.1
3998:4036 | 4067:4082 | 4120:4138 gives 0.8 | 10.2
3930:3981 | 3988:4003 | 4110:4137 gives -4.4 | 8.06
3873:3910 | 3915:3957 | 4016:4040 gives 5.8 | 9.14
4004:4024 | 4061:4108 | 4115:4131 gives 5.3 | 10.3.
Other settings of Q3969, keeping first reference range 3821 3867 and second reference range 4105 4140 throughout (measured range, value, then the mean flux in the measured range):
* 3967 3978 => 3.9 Ang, 5.81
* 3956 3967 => 1.4 Ang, 7.78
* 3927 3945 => 3.4 Ang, 7.18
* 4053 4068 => -1.8 Ang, 10.4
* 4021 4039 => -2.3 Ang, 10.3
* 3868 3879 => -0.6 Ang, 9.14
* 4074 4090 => -0.6 Ang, 9.69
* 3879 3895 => 2.6 Ang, 7.28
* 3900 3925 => -0.7 Ang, 9.02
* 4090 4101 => 1.3 Ang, 8.27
